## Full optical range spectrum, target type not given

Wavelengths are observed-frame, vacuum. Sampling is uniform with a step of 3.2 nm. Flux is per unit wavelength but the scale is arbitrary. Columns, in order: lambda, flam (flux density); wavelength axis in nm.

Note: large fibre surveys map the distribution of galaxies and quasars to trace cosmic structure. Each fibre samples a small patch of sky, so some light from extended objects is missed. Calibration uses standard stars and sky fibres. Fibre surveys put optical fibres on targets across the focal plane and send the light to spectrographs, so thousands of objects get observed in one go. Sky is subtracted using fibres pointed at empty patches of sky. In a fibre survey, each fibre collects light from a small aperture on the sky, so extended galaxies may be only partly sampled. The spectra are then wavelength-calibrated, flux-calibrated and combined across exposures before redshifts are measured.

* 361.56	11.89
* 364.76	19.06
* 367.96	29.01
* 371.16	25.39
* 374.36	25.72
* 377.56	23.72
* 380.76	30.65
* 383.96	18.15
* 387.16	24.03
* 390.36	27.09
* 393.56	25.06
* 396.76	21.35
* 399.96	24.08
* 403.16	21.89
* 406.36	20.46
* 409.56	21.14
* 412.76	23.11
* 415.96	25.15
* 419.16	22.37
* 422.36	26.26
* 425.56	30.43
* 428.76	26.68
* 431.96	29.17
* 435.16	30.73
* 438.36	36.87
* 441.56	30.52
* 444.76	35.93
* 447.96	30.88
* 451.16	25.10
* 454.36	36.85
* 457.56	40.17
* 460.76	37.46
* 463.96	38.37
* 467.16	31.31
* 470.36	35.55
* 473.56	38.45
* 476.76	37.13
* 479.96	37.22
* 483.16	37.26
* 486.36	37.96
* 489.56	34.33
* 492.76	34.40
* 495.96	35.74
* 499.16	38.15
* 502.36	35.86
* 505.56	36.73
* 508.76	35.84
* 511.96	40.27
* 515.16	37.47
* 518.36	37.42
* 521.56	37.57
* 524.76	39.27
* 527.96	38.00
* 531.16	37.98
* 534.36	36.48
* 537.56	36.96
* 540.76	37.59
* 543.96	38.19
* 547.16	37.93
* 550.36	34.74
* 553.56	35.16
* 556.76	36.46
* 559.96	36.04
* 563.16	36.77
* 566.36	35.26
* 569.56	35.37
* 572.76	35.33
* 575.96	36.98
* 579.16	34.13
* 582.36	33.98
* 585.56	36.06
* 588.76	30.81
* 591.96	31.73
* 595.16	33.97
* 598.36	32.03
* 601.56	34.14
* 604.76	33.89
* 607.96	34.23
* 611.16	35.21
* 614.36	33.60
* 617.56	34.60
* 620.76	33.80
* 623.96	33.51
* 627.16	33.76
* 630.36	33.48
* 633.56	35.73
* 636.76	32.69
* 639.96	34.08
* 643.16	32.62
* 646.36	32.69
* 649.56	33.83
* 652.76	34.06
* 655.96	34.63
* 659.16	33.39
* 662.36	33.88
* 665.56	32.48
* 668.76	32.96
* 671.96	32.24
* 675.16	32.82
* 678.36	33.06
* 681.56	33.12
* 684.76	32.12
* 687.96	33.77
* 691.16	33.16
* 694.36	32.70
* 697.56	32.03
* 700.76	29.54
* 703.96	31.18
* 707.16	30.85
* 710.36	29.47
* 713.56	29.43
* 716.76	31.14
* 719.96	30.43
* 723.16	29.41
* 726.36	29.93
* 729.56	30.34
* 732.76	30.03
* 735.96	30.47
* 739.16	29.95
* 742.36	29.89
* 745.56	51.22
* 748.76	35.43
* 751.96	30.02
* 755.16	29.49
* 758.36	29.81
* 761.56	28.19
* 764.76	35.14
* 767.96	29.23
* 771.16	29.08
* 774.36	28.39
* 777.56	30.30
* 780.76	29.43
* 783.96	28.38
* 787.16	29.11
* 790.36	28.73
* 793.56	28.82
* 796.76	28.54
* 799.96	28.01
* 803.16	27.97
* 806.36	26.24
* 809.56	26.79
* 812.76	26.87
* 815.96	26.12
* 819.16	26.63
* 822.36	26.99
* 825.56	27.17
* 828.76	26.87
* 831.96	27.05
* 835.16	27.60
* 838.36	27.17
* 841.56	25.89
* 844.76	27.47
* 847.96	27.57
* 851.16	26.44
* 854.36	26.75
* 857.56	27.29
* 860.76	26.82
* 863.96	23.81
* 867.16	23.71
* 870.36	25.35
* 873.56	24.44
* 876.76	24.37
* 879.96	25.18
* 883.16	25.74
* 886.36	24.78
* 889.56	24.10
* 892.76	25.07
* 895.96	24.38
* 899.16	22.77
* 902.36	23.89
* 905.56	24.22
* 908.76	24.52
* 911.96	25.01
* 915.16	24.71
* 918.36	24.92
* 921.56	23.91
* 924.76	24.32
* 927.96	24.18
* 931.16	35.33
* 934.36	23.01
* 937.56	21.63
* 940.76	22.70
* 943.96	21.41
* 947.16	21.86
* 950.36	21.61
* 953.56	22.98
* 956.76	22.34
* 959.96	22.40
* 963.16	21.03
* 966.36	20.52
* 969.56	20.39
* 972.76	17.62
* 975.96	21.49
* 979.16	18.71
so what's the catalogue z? 0.14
